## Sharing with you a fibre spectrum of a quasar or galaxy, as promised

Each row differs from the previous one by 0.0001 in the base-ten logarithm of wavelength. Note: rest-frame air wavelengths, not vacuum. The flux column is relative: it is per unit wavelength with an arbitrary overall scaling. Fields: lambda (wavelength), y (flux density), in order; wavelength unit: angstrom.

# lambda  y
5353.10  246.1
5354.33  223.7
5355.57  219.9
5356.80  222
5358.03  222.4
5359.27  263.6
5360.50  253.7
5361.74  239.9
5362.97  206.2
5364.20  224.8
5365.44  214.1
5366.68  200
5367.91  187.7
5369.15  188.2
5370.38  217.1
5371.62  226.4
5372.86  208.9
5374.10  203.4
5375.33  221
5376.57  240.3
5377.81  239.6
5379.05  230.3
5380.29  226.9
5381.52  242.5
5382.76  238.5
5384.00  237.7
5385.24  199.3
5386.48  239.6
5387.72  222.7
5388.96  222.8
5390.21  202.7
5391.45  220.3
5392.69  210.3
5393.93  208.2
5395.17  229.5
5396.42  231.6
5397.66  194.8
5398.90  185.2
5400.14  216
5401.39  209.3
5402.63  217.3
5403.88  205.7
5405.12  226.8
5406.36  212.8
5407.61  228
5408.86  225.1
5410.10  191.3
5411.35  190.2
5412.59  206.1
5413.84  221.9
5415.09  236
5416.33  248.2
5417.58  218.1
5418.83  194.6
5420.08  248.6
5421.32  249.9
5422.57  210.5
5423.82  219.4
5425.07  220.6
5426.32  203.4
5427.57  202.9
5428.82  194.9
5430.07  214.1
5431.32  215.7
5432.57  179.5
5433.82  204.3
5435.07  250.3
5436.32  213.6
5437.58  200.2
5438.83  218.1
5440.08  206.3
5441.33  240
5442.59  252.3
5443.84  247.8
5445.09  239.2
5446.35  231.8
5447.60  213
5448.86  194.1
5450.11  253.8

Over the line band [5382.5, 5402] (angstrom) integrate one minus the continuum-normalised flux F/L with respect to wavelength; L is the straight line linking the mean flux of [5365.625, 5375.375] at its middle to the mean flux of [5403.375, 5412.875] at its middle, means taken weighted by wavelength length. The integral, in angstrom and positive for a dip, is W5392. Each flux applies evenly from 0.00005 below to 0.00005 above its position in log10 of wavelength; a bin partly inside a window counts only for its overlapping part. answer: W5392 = -0.7 angstrom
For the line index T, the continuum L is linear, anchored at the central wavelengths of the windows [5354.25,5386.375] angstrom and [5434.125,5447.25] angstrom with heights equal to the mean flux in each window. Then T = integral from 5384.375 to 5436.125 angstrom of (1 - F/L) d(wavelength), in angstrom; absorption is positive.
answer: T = 2.5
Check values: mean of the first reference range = 223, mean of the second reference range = 229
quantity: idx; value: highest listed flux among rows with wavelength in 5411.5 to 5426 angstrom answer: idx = 249.9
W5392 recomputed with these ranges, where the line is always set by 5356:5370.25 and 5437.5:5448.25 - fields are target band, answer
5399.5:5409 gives 0.3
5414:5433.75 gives 0.9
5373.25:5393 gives -0.2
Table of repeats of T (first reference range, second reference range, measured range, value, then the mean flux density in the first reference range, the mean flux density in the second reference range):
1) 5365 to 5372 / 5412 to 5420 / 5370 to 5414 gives -1.0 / 205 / 223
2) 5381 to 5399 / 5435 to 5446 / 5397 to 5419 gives 1.0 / 220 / 229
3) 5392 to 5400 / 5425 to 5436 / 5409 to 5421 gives -0.5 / 211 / 209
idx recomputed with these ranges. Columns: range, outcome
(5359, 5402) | 263.6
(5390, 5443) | 252.3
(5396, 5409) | 231.6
